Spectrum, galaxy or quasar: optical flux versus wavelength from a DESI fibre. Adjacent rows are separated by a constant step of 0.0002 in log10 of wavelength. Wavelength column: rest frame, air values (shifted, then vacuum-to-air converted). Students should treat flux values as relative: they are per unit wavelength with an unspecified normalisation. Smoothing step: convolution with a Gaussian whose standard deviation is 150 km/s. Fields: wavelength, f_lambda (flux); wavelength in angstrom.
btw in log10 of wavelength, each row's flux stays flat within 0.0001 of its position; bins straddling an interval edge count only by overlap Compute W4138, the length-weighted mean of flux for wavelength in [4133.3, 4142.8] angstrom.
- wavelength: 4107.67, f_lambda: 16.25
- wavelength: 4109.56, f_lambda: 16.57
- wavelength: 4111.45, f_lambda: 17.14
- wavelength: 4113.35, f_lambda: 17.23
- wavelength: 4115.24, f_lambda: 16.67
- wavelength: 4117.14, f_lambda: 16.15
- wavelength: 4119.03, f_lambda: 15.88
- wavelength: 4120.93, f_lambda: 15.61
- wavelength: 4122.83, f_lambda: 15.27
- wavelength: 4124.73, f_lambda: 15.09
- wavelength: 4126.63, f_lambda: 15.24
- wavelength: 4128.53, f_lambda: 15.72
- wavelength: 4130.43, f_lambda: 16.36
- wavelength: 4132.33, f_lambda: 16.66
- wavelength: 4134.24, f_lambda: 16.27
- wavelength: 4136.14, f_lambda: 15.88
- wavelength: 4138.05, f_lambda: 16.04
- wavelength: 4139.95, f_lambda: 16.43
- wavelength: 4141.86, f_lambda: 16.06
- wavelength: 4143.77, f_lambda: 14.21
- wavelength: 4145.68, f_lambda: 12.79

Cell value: 16.1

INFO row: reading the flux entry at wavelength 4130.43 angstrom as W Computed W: 16.36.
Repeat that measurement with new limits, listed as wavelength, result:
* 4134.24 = 16.27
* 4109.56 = 16.57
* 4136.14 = 15.88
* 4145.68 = 12.79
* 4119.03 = 15.88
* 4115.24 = 16.67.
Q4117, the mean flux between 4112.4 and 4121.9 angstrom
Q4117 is 16.3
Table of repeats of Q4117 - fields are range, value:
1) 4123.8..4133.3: 15.8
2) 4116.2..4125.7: 15.6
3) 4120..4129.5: 15.4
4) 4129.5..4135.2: 16.4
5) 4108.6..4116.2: 16.9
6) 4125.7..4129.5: 15.5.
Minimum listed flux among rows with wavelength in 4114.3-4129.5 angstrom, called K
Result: 15.09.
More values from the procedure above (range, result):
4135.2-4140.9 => 15.88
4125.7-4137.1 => 15.24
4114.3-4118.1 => 16.15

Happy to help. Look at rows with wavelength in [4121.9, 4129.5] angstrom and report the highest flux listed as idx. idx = 15.72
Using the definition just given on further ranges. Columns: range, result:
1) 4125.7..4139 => 16.66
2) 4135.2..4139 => 16.04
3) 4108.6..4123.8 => 17.23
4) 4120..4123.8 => 15.61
